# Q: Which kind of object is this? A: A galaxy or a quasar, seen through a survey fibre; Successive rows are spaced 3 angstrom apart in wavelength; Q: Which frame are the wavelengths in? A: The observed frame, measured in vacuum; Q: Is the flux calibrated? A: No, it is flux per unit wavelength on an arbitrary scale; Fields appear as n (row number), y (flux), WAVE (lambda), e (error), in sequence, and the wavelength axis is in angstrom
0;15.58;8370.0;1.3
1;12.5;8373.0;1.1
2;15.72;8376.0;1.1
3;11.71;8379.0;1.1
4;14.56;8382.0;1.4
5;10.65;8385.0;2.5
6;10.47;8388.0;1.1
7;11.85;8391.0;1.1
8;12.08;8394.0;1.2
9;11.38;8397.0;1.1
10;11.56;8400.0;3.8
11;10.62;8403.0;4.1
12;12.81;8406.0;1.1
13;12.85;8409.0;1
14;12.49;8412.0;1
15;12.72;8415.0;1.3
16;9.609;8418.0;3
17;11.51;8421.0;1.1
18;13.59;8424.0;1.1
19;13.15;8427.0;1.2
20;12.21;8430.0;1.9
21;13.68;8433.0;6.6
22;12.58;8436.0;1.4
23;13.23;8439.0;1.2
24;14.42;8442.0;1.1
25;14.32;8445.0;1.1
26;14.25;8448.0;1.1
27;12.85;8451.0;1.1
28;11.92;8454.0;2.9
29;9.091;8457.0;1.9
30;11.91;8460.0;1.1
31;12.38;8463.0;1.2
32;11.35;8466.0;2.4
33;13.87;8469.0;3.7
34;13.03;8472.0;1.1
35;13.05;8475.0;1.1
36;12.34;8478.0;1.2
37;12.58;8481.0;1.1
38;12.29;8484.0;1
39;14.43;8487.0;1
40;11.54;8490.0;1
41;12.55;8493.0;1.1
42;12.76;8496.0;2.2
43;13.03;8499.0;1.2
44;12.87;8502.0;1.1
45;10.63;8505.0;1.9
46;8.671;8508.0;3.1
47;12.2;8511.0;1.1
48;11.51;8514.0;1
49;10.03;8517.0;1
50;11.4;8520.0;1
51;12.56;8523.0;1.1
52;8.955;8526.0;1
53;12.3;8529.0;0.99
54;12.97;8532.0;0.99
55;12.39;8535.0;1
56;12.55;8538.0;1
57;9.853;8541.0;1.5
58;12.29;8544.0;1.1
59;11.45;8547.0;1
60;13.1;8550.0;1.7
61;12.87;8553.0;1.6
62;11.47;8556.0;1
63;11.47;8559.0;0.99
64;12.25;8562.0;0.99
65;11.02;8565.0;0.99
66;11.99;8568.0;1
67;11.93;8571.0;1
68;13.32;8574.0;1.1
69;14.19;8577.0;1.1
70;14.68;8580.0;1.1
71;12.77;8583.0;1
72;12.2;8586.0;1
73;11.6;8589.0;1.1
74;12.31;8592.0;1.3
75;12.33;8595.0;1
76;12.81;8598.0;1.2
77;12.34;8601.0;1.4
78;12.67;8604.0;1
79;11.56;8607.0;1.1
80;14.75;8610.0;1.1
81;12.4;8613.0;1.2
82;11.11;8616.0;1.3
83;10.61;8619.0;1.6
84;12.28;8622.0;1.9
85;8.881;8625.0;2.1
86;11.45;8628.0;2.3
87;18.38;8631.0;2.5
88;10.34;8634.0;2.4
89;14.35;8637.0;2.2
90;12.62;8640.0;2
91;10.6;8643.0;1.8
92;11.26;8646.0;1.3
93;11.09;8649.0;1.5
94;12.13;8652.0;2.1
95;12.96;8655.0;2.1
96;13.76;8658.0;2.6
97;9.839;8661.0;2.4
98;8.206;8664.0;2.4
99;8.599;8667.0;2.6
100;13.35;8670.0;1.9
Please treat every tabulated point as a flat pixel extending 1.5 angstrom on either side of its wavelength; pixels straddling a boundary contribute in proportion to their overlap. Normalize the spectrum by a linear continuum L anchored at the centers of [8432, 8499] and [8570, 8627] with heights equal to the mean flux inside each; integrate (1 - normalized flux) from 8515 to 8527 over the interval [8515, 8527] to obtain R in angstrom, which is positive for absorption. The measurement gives 1.7 angstrom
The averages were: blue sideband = 12.7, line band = 10.8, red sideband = 12.4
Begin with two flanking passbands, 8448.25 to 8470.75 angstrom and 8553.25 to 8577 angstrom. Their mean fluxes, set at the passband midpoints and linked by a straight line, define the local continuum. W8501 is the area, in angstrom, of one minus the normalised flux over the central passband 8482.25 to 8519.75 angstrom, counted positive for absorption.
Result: 0.66 angstrom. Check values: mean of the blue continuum 12.1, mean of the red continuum 12.1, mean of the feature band 11.9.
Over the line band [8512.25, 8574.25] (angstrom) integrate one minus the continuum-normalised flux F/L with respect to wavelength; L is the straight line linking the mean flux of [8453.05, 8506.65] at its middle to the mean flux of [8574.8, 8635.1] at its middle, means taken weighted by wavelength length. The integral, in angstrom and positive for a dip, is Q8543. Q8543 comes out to 3.2 angstrom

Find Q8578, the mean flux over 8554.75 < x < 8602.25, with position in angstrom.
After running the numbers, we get 12.4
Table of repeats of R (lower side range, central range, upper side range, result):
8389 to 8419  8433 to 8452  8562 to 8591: -2.6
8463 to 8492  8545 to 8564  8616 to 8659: 0.5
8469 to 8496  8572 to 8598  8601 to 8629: -1.9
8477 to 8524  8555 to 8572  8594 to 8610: 0.9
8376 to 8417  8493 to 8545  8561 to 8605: 3.3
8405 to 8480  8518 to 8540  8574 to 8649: 1.3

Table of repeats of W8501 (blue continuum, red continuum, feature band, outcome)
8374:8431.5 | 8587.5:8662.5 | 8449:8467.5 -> 0.81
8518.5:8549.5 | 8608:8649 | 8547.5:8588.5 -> -2.14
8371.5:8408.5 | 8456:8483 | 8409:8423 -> 0.47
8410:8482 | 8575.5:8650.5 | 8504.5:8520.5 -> 2.31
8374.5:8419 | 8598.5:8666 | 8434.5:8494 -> -3.15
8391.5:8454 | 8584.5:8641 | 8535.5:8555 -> 0.65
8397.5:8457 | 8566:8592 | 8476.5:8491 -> -0.06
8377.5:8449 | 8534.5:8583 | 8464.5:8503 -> -1.17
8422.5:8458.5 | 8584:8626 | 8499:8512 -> 1.35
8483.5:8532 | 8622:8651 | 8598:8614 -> -0.97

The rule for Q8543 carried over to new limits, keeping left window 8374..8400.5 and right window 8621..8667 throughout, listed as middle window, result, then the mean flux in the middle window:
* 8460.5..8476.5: -0.78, 12.7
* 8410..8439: -0.63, 12.4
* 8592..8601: -0.48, 12.5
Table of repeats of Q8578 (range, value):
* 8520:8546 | 11.7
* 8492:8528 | 11.4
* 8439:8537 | 12.2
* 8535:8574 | 11.9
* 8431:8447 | 13.6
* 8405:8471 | 12.6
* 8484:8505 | 12.7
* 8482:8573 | 11.9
